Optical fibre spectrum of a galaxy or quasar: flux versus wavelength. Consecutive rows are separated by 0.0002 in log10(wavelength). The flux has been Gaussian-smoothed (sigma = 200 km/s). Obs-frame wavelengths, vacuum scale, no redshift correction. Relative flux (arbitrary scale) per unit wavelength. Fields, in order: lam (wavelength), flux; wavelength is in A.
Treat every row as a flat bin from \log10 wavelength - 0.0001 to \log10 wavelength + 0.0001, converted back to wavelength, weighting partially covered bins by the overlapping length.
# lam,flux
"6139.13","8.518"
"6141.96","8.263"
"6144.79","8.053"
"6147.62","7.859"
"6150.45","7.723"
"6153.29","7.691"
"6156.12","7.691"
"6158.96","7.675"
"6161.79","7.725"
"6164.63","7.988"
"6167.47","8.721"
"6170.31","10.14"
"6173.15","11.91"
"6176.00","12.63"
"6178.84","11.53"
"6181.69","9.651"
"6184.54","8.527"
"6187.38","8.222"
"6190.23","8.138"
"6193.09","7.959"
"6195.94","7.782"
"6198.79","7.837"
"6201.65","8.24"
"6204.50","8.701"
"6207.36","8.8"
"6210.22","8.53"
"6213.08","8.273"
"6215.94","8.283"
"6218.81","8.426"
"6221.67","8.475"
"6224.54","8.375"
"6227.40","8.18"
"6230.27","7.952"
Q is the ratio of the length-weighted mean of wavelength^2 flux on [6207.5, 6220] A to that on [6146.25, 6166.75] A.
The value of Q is 1.1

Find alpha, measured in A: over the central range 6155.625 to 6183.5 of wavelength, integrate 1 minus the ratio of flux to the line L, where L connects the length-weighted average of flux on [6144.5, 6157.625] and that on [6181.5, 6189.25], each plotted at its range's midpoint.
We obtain -4.6 A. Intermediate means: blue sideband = 7.78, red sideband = 8.63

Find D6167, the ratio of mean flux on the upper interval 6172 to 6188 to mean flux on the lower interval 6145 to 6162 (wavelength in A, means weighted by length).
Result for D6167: 1.35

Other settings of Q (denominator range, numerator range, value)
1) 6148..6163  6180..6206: 1.10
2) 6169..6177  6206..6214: 0.75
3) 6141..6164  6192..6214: 1.07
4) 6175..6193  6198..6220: 0.88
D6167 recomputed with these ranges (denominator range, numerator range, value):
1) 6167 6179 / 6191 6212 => 0.74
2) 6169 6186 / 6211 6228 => 0.78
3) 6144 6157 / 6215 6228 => 1.07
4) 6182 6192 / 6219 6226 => 1.00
